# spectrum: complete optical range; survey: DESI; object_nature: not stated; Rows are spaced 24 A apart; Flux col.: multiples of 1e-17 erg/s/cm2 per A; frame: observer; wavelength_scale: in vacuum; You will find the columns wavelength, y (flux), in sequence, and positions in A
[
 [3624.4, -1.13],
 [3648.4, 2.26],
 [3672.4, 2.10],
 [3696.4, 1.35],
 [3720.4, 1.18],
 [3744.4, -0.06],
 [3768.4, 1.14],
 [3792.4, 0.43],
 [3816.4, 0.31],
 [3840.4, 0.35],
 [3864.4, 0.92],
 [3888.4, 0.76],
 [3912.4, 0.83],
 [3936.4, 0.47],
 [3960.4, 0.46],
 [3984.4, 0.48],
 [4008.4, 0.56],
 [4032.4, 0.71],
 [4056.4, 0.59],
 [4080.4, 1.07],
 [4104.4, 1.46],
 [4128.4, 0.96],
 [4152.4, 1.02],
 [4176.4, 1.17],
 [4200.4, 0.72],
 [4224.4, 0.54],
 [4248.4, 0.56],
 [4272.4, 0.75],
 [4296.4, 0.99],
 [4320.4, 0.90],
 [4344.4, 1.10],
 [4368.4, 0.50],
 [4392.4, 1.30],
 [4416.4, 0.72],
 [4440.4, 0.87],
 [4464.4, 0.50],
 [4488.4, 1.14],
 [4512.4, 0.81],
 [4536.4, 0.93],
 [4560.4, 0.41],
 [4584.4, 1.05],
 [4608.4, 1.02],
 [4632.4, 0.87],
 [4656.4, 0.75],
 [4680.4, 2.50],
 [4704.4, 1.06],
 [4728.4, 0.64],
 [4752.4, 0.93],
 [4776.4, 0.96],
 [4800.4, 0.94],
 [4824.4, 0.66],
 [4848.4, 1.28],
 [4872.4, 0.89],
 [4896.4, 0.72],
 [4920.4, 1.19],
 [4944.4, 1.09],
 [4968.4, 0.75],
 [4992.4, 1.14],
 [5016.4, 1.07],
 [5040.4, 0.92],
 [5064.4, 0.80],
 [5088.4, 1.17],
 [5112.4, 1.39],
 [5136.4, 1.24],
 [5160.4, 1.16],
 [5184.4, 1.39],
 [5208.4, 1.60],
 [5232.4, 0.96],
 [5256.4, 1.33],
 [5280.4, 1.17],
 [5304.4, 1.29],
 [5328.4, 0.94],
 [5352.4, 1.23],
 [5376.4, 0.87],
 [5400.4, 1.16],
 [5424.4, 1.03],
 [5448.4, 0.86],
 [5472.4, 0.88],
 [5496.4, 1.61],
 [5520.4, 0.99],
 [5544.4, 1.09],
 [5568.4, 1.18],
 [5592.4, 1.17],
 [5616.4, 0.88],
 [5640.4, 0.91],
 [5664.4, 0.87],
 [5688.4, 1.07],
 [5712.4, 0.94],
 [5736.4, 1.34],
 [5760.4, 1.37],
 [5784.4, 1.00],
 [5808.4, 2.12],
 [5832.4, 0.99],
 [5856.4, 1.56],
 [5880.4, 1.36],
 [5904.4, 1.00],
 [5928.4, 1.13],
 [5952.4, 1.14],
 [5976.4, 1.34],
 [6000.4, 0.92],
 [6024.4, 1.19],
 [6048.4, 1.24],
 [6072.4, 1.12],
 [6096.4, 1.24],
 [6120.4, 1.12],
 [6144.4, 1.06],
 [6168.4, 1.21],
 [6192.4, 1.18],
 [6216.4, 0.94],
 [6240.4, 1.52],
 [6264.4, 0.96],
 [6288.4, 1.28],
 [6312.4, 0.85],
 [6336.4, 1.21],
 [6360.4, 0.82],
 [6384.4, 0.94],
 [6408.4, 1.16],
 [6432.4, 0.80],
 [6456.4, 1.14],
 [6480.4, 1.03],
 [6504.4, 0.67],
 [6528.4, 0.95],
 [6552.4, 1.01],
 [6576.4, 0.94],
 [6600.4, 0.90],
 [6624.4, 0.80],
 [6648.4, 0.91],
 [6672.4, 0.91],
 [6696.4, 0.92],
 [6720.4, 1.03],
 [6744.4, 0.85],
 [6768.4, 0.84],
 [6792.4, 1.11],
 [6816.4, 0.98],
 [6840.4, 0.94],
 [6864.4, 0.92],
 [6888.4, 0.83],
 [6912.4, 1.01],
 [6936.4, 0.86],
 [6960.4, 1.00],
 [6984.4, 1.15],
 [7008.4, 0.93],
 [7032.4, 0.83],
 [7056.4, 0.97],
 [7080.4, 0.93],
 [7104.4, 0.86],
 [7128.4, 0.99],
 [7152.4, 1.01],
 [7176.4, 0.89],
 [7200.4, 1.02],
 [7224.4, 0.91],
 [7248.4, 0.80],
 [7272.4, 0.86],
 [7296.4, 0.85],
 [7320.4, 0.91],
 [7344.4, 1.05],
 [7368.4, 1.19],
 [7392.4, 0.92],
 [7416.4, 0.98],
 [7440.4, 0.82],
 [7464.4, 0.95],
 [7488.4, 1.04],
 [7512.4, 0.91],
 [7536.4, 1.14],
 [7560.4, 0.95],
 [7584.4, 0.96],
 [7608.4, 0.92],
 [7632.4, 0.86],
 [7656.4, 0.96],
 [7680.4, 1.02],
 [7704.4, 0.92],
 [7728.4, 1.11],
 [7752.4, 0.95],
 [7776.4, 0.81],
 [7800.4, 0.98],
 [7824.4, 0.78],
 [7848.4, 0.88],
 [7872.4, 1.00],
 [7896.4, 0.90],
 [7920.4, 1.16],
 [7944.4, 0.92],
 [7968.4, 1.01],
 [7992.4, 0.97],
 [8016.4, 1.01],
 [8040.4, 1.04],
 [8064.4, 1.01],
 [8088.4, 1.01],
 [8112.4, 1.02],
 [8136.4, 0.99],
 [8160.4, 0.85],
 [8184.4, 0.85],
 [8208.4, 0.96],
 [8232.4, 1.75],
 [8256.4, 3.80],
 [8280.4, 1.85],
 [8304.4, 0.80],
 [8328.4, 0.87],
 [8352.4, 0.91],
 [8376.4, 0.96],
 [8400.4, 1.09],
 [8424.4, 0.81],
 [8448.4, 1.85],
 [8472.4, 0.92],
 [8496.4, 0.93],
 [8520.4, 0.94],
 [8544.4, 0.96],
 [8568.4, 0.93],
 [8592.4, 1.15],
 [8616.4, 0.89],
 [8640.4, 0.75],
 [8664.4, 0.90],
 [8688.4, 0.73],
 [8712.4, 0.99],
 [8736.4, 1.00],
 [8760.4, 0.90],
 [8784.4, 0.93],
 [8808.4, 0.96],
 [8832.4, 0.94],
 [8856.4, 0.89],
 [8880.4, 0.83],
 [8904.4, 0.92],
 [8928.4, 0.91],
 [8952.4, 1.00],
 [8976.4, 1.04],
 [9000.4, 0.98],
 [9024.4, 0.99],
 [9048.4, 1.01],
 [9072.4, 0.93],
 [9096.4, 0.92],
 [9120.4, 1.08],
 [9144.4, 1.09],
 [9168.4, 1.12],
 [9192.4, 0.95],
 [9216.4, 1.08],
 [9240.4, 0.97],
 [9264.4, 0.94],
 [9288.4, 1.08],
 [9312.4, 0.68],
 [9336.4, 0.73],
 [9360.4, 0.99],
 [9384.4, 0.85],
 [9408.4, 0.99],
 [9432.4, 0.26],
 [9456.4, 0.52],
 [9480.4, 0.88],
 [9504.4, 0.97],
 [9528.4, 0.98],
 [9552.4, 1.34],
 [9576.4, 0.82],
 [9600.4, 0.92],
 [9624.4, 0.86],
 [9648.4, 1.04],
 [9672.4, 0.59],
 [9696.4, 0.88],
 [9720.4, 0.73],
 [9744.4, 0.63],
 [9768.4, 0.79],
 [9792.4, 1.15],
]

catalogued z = 0.256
